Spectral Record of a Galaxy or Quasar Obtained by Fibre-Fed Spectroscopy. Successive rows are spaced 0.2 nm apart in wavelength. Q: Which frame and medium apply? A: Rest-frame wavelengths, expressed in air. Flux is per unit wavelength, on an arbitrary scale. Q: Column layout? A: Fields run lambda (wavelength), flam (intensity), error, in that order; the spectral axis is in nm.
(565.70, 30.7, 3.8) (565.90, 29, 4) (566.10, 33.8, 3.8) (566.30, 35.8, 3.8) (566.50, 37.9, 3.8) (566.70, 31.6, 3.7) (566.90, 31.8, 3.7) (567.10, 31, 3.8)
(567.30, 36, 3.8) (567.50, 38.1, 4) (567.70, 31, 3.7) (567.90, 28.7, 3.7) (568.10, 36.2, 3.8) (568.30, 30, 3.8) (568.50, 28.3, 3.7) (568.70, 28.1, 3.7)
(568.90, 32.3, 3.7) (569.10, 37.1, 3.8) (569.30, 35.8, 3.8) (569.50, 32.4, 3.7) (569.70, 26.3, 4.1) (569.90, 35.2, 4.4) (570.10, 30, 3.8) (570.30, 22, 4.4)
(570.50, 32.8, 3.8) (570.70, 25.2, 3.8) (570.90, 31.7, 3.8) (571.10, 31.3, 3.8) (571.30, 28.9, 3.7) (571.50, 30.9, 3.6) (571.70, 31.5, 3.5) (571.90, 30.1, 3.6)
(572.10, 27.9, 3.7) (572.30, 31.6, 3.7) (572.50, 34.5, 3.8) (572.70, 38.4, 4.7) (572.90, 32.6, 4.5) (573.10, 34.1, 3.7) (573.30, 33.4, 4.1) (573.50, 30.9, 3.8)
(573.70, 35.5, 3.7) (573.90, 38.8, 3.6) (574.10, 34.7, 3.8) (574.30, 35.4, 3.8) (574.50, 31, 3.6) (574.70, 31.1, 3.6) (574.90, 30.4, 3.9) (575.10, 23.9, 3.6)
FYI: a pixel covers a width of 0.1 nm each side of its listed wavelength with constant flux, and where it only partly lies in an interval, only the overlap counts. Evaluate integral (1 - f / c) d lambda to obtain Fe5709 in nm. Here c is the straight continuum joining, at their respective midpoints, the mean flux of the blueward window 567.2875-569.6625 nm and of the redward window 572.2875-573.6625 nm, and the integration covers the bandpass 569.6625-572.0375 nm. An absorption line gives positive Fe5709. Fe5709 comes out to 0.252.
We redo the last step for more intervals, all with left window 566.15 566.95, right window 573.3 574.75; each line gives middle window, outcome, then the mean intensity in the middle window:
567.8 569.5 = 0.11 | 32.1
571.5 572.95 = 0.08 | 32.3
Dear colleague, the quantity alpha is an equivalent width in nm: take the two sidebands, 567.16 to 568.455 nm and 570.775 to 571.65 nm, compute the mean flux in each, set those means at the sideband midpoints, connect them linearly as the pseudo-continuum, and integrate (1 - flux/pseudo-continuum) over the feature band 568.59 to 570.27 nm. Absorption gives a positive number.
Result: 0.009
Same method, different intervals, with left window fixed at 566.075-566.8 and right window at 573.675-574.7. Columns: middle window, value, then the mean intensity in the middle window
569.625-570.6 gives 0.15 nm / 29.3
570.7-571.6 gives 0.12 nm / 30.1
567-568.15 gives 0.05 nm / 33.4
